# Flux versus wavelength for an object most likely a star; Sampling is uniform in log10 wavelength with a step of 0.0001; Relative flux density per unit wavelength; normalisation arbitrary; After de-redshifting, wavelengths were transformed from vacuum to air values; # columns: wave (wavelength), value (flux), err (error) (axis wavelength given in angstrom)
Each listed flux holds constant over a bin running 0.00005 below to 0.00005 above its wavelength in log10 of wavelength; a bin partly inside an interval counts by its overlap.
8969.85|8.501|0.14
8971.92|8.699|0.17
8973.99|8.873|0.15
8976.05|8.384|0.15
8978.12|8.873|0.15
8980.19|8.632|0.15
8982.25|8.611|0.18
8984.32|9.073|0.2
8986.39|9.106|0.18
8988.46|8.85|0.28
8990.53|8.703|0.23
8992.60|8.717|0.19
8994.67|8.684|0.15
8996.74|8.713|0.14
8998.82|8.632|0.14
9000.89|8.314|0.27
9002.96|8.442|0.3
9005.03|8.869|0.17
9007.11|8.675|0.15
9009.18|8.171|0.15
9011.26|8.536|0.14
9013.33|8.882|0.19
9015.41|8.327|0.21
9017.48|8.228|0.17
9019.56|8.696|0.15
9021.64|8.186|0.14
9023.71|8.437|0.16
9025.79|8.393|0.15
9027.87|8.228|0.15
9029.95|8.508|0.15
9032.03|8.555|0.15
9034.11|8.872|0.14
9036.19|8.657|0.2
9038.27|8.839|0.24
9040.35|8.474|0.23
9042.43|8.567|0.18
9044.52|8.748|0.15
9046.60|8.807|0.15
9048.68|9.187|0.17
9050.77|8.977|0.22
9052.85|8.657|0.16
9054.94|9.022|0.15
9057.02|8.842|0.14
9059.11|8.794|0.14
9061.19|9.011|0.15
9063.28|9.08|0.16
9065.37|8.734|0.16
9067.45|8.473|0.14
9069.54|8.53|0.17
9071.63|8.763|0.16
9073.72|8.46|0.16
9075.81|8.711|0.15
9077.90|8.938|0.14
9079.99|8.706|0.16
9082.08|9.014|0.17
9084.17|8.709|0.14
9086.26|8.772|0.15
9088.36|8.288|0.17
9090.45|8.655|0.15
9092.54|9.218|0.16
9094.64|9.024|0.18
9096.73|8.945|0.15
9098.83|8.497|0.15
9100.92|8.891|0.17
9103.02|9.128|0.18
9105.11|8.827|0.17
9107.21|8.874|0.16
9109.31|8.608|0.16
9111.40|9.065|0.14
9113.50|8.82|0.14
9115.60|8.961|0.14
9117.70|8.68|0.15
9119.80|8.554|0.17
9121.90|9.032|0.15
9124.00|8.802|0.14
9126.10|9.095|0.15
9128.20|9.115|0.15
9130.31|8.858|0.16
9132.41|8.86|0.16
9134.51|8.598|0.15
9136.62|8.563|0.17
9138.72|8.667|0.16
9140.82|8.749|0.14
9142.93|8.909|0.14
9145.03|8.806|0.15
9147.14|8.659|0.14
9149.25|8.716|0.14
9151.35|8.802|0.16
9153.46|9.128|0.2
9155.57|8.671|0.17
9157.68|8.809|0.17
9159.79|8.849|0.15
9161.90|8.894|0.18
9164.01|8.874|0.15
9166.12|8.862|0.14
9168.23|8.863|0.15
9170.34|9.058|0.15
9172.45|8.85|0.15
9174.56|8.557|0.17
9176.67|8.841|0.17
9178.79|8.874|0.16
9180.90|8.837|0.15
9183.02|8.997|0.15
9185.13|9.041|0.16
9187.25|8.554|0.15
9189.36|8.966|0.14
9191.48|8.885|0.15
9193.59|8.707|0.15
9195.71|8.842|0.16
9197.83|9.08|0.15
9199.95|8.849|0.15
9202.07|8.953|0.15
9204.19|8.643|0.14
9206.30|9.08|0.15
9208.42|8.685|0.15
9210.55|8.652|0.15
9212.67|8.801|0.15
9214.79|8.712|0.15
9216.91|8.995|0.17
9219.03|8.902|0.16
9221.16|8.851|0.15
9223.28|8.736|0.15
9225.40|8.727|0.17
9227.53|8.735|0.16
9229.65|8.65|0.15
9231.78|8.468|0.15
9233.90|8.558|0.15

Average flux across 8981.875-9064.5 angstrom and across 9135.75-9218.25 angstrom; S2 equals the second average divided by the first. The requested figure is 1.0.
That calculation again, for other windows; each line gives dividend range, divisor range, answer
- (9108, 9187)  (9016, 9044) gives 1.04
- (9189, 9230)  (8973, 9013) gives 1.02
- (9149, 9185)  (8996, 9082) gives 1.02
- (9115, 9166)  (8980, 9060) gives 1.02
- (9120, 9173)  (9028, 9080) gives 1.01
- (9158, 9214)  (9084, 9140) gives 1.00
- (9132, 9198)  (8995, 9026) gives 1.04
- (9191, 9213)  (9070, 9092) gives 1.01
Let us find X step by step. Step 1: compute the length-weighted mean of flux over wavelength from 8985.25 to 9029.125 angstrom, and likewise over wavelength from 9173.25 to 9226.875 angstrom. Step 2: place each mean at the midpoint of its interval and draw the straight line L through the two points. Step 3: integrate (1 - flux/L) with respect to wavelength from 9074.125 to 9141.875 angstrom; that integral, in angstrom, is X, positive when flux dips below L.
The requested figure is -0.9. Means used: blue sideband 8.56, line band 8.82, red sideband 8.83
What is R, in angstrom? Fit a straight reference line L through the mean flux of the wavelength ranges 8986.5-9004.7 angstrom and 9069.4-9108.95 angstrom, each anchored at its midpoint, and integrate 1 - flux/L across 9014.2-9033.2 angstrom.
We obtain 0.7 angstrom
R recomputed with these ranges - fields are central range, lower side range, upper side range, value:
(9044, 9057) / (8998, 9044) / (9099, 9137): -0.4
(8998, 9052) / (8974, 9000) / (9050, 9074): 1.1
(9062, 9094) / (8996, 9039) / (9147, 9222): -0.4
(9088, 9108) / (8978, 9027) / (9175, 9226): -0.3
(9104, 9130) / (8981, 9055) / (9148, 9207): -0.3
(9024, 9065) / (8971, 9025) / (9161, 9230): -0.3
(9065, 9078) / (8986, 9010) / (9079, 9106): 0.2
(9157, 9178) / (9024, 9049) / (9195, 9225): -0.1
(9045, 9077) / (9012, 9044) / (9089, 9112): -0.4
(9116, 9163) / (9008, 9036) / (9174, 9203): -0.4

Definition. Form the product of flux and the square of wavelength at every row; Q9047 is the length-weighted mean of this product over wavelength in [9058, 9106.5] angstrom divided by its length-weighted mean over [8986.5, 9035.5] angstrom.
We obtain 1.04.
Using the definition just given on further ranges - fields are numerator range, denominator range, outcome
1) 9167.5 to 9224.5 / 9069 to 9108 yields 1.03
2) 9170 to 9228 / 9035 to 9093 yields 1.04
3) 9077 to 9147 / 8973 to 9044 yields 1.05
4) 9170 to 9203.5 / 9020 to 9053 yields 1.06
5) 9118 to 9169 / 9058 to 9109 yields 1.02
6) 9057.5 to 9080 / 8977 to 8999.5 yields 1.01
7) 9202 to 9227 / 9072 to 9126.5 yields 1.02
